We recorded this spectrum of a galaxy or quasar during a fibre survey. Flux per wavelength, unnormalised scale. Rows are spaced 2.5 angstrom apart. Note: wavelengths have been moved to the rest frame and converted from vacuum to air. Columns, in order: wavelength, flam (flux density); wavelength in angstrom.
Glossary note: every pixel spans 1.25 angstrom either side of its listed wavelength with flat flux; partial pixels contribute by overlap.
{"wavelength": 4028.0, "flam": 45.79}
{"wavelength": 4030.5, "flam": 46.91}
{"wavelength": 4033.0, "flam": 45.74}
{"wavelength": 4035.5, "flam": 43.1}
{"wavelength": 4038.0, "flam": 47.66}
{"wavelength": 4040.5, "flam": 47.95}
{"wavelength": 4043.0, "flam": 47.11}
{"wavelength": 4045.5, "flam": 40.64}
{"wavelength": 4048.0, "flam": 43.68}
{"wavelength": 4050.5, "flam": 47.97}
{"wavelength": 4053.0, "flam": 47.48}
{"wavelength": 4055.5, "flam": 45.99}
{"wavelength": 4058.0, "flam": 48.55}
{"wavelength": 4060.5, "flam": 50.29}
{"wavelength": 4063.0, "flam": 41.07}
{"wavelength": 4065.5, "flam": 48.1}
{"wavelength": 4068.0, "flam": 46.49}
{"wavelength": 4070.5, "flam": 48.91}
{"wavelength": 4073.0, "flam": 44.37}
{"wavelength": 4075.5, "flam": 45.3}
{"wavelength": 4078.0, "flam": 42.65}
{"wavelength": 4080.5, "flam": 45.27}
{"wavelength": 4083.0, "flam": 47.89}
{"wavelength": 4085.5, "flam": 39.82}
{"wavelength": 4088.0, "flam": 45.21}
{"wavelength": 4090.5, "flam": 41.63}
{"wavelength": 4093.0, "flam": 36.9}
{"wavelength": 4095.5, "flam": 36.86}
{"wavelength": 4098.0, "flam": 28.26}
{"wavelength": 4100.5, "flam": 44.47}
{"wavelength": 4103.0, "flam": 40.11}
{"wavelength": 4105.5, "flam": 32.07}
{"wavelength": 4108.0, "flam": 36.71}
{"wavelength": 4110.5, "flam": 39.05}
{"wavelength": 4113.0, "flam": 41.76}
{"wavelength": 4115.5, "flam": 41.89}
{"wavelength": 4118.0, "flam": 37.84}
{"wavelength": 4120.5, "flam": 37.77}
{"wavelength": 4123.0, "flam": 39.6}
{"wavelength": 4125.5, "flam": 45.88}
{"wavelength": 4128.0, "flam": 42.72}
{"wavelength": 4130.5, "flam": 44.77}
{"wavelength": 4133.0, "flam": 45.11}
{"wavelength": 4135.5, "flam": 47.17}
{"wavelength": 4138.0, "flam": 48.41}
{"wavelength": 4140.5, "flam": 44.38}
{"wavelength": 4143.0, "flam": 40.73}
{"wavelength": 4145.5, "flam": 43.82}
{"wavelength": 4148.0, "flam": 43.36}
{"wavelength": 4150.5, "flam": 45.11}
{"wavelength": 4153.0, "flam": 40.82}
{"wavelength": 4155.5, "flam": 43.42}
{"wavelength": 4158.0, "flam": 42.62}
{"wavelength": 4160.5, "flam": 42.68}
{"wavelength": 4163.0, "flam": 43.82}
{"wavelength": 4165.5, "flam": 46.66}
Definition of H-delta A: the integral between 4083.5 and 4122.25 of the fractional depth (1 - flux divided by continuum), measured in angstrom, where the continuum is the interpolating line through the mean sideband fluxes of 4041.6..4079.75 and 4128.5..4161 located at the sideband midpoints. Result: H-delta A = 5.2 angstrom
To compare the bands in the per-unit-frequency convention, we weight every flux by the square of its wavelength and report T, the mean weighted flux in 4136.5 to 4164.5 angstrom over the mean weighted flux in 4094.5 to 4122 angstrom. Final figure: 1.17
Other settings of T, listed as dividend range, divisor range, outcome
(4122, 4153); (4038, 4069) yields 0.99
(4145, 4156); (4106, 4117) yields 1.12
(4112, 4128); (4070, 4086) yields 0.93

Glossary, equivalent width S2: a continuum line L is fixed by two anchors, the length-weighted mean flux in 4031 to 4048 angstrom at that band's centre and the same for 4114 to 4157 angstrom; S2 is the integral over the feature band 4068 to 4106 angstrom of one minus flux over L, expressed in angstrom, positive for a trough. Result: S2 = 2.2 angstrom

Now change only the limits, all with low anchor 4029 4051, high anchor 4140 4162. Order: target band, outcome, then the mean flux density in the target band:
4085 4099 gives 1.9 angstrom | 38.2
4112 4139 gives 0.4 angstrom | 43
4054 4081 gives -0.7 angstrom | 46.1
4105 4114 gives 1.3 angstrom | 37.7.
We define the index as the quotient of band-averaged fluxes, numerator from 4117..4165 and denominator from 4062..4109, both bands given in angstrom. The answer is 1.04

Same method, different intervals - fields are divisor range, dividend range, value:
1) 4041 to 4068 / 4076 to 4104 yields 0.89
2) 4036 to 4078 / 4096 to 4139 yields 0.88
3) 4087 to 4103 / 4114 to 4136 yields 1.09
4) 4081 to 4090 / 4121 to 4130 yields 0.96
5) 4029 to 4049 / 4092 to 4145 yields 0.90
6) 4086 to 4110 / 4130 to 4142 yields 1.21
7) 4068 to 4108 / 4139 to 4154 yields 1.04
